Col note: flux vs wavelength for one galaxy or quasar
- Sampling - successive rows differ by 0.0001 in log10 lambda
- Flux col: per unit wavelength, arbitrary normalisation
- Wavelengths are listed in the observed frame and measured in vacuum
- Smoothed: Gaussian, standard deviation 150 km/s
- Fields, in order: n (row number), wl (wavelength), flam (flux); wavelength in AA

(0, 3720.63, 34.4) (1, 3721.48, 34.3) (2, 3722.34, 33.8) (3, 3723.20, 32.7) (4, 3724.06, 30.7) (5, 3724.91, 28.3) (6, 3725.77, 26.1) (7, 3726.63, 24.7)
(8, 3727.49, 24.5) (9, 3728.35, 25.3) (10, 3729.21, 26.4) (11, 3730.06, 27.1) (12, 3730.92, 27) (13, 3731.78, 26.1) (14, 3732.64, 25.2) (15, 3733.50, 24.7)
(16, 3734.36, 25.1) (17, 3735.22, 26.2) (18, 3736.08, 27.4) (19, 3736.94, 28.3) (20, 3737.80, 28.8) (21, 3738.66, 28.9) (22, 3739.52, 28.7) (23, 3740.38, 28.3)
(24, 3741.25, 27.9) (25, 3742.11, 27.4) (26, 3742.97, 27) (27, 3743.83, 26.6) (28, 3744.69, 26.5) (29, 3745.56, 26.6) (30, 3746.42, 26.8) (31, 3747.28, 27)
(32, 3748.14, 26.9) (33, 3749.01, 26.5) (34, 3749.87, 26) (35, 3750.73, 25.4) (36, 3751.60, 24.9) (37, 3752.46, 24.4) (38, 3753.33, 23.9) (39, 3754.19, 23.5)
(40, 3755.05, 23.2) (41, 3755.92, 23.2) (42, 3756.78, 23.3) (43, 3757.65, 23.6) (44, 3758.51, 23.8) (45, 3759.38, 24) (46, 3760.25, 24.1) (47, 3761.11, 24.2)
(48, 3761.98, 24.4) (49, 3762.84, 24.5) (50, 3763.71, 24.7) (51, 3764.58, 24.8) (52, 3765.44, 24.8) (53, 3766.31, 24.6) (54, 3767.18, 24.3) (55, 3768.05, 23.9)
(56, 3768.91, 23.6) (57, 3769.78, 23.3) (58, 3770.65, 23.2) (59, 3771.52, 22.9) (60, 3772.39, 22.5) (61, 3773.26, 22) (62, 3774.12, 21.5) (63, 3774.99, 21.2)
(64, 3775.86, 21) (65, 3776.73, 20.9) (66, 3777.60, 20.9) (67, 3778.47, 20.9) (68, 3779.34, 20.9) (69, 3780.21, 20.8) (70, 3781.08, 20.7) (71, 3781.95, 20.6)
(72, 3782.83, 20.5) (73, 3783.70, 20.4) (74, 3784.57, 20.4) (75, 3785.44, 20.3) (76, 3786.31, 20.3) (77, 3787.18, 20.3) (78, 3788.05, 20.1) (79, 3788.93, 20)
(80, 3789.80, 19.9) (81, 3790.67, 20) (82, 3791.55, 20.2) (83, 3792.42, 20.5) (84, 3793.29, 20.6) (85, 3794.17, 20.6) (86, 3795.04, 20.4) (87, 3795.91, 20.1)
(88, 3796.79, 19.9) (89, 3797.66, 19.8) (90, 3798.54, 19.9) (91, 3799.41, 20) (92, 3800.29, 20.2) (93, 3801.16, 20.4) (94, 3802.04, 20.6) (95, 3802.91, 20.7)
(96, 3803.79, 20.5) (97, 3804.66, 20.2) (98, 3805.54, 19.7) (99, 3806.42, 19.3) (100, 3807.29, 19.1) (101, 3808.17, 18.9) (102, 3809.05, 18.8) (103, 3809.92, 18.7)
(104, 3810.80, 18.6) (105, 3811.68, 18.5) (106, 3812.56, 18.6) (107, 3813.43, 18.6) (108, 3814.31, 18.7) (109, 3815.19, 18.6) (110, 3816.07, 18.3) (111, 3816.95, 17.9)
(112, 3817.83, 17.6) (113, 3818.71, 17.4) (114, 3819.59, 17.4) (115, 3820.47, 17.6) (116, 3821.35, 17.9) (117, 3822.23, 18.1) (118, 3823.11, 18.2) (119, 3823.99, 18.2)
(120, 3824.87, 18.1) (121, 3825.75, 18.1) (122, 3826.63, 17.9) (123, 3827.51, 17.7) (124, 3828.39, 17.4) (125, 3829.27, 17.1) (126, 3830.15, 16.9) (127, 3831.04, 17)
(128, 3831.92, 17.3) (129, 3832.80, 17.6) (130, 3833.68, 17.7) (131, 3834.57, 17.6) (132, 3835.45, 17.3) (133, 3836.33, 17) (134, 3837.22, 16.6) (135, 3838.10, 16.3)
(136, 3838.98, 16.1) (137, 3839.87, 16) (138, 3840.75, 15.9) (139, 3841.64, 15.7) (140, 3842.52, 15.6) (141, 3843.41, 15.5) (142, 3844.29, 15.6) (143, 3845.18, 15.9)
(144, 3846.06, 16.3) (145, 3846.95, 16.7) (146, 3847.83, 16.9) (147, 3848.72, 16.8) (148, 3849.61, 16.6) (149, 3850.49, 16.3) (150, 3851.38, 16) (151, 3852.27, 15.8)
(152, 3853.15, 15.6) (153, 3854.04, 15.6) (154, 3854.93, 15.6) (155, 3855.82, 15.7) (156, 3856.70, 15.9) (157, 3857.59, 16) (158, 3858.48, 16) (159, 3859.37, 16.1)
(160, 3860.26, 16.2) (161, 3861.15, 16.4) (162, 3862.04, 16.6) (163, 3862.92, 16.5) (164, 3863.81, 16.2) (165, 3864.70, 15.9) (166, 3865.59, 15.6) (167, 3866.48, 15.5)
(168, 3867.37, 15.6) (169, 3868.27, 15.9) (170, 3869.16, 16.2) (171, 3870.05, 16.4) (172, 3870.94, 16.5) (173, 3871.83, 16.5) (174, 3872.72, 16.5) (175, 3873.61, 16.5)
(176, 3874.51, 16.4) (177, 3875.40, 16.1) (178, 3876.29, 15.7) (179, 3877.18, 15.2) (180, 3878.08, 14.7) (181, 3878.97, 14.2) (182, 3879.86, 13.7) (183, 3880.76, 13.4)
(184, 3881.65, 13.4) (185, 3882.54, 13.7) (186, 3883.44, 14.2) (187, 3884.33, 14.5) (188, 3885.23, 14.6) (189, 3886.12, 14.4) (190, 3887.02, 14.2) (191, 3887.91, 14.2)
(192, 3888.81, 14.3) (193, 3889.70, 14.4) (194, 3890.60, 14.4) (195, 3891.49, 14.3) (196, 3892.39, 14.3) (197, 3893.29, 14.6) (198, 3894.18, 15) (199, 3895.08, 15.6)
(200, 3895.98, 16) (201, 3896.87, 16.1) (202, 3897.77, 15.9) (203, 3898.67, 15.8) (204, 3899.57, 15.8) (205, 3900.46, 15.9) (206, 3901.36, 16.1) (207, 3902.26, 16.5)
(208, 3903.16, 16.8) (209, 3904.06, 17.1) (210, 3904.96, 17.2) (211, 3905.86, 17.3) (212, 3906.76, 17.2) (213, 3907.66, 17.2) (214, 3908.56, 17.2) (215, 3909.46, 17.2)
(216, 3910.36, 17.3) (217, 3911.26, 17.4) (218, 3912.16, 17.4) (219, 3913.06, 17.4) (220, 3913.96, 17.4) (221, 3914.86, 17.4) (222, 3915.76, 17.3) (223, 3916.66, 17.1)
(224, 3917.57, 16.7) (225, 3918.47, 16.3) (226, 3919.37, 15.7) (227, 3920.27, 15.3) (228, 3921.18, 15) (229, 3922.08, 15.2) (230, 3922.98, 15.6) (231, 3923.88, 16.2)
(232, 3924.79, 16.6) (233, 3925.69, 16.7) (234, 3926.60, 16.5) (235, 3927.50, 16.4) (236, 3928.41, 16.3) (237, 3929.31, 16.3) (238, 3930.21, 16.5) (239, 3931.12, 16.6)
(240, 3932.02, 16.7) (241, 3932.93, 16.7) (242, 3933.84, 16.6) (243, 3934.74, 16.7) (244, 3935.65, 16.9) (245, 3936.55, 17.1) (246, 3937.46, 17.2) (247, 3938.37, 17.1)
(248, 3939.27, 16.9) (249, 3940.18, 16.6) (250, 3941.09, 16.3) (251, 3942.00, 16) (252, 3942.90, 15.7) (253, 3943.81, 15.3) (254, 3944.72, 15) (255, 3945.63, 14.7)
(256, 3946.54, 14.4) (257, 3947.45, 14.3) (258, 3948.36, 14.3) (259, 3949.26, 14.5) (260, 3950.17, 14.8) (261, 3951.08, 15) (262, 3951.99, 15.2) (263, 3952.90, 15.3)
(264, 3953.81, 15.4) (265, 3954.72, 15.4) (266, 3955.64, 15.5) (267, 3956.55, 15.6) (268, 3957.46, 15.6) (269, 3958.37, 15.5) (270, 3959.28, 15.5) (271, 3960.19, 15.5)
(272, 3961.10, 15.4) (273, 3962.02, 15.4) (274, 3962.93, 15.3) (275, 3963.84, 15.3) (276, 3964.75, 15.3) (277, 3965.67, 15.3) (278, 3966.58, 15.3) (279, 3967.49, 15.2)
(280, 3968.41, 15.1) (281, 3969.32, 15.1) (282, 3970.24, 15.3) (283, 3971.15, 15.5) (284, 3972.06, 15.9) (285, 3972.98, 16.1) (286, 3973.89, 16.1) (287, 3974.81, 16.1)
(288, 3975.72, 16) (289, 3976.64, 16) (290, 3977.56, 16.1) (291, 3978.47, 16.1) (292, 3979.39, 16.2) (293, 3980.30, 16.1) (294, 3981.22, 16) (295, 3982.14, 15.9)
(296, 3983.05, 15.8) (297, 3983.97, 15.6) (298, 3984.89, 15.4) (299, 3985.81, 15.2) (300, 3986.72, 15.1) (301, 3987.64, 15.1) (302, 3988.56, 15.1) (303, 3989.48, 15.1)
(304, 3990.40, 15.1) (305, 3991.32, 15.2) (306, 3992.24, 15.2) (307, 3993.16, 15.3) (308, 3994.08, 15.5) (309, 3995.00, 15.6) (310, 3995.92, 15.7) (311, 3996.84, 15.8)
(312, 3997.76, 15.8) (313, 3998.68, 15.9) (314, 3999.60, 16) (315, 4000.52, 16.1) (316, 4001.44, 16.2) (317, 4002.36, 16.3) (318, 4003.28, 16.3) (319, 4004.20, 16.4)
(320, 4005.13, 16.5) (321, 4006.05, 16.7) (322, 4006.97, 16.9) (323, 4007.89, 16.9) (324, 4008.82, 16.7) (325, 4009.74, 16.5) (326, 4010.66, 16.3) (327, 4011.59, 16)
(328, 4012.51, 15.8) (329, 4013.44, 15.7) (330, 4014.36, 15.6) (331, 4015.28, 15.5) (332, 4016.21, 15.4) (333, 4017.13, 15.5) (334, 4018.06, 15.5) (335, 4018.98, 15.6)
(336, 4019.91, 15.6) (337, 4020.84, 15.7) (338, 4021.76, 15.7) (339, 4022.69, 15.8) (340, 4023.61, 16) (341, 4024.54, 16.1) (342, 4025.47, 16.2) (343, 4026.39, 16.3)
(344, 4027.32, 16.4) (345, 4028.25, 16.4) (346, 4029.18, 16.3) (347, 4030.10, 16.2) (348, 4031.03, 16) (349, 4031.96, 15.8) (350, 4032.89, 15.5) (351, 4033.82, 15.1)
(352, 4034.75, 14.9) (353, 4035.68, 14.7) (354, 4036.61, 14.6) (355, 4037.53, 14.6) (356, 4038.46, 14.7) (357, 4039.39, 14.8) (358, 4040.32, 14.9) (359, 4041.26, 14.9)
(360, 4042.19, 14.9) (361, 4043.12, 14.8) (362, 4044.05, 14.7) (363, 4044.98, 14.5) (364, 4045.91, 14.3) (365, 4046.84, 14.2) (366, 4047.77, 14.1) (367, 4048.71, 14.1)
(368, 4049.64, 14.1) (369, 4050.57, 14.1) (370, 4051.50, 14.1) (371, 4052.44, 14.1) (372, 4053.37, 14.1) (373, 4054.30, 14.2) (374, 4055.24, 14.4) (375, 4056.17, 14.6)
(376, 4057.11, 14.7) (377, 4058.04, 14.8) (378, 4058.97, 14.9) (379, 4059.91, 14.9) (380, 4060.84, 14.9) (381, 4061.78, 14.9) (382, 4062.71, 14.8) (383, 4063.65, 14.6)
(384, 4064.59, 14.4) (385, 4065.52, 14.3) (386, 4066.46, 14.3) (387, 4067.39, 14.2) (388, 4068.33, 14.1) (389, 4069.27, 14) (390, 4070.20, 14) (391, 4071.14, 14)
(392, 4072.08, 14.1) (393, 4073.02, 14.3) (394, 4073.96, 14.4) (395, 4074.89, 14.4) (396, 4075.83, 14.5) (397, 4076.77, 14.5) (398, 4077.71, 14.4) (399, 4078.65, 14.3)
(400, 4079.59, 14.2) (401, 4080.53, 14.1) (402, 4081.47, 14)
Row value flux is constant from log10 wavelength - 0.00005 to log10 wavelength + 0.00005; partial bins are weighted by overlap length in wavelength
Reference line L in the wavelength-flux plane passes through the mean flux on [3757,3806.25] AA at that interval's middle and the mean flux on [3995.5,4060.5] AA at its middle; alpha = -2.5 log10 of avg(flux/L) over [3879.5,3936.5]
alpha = 0.16 mag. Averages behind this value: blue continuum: 21.6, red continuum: 15.4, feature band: 15.9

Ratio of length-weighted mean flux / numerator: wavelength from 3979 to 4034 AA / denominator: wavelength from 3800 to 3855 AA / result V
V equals 0.9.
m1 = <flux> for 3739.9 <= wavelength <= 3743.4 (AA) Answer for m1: 27.6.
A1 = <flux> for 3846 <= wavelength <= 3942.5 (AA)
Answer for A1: 16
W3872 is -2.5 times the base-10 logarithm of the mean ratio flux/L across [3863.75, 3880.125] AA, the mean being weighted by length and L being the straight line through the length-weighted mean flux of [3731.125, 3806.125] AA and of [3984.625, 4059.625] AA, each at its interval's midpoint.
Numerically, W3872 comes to 0.26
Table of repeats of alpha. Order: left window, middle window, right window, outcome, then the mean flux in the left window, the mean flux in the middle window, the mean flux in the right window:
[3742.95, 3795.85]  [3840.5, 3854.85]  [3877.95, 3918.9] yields 0.16 mag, 22.9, 16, 15.7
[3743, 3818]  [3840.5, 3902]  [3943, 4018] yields 0.22 mag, 21.8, 15.5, 15.6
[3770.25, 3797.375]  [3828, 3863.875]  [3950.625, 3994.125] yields 0.16 mag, 20.8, 16.4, 15.5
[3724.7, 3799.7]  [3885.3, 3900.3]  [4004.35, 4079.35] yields 0.29 mag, 23.7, 15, 15.1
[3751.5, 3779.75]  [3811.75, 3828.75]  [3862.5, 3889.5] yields 0.07 mag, 23.2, 18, 15.2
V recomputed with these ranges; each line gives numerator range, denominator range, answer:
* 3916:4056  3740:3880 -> 0.80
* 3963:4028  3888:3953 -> 0.98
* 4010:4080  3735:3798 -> 0.64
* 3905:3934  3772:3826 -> 0.85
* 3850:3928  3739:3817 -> 0.71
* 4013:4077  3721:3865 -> 0.71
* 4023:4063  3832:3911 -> 0.94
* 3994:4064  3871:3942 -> 0.96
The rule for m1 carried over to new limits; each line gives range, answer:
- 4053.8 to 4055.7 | 14.3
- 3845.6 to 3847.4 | 16.6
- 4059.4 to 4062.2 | 14.9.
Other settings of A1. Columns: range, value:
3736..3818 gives 22.4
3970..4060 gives 15.5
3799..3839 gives 18.3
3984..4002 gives 15.5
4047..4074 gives 14.4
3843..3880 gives 16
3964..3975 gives 15.5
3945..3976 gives 15.3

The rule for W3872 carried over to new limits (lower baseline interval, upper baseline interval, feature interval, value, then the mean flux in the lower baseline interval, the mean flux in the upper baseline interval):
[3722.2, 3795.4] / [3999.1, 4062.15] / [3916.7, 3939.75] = 0.14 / 24.2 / 15.4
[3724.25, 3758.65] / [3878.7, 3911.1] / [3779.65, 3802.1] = 0.12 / 26.1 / 15.4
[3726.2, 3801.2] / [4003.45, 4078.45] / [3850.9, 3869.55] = 0.28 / 23.5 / 15.1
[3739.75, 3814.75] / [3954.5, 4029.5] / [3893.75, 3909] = 0.13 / 22.2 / 15.8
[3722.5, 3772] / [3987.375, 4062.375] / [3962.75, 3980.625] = 0.11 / 25.8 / 15.4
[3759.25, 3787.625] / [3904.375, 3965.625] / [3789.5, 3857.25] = 0.14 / 22.3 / 16.1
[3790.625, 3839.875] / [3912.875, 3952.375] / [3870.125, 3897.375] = 0.15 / 18.6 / 16.1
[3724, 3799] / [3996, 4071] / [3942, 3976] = 0.15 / 23.8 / 15.3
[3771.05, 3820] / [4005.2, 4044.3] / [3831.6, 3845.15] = 0.16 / 20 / 15.7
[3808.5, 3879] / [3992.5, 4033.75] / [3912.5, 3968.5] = 0.03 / 16.8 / 16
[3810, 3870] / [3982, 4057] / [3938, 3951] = 0.04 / 16.8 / 15.4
